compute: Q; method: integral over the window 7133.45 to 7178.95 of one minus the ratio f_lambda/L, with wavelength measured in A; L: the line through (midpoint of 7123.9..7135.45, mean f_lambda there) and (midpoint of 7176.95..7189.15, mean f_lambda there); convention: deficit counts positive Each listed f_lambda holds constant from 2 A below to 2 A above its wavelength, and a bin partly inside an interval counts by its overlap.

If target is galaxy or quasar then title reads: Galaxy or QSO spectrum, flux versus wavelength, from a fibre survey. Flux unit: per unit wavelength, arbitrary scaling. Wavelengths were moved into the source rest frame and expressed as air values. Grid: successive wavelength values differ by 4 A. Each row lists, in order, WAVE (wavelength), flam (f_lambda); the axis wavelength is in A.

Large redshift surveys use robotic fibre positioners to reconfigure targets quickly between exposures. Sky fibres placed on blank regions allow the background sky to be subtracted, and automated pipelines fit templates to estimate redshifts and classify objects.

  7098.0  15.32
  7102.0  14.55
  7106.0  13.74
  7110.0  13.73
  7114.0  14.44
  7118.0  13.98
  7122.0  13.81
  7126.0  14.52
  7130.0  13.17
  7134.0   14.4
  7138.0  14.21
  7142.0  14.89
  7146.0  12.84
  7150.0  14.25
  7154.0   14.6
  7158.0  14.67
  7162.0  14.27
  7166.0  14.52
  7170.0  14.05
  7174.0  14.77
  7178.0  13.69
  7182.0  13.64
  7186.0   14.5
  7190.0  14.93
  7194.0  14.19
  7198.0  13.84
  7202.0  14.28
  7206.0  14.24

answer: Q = -0.78 A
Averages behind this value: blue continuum 14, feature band 14.3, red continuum 14.1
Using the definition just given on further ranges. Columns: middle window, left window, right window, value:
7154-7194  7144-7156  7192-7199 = -1.1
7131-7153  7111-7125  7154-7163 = 0.4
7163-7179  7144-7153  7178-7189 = -0.4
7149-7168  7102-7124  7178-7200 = -0.5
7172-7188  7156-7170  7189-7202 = 0.2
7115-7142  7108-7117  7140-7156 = 0.0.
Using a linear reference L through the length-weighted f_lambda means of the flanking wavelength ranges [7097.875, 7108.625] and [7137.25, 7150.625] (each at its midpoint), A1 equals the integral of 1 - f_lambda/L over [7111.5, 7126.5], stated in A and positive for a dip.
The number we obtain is 0.1 A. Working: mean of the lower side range 14.4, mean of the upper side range 14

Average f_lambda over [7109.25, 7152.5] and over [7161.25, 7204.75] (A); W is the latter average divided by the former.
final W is 1.0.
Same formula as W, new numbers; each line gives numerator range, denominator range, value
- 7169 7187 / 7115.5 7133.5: 1.01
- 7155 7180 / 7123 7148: 1.02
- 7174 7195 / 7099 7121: 1.01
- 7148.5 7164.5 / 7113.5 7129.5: 1.03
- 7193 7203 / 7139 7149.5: 1.01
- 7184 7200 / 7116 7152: 1.03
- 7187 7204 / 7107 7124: 1.02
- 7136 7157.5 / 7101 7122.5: 1.01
